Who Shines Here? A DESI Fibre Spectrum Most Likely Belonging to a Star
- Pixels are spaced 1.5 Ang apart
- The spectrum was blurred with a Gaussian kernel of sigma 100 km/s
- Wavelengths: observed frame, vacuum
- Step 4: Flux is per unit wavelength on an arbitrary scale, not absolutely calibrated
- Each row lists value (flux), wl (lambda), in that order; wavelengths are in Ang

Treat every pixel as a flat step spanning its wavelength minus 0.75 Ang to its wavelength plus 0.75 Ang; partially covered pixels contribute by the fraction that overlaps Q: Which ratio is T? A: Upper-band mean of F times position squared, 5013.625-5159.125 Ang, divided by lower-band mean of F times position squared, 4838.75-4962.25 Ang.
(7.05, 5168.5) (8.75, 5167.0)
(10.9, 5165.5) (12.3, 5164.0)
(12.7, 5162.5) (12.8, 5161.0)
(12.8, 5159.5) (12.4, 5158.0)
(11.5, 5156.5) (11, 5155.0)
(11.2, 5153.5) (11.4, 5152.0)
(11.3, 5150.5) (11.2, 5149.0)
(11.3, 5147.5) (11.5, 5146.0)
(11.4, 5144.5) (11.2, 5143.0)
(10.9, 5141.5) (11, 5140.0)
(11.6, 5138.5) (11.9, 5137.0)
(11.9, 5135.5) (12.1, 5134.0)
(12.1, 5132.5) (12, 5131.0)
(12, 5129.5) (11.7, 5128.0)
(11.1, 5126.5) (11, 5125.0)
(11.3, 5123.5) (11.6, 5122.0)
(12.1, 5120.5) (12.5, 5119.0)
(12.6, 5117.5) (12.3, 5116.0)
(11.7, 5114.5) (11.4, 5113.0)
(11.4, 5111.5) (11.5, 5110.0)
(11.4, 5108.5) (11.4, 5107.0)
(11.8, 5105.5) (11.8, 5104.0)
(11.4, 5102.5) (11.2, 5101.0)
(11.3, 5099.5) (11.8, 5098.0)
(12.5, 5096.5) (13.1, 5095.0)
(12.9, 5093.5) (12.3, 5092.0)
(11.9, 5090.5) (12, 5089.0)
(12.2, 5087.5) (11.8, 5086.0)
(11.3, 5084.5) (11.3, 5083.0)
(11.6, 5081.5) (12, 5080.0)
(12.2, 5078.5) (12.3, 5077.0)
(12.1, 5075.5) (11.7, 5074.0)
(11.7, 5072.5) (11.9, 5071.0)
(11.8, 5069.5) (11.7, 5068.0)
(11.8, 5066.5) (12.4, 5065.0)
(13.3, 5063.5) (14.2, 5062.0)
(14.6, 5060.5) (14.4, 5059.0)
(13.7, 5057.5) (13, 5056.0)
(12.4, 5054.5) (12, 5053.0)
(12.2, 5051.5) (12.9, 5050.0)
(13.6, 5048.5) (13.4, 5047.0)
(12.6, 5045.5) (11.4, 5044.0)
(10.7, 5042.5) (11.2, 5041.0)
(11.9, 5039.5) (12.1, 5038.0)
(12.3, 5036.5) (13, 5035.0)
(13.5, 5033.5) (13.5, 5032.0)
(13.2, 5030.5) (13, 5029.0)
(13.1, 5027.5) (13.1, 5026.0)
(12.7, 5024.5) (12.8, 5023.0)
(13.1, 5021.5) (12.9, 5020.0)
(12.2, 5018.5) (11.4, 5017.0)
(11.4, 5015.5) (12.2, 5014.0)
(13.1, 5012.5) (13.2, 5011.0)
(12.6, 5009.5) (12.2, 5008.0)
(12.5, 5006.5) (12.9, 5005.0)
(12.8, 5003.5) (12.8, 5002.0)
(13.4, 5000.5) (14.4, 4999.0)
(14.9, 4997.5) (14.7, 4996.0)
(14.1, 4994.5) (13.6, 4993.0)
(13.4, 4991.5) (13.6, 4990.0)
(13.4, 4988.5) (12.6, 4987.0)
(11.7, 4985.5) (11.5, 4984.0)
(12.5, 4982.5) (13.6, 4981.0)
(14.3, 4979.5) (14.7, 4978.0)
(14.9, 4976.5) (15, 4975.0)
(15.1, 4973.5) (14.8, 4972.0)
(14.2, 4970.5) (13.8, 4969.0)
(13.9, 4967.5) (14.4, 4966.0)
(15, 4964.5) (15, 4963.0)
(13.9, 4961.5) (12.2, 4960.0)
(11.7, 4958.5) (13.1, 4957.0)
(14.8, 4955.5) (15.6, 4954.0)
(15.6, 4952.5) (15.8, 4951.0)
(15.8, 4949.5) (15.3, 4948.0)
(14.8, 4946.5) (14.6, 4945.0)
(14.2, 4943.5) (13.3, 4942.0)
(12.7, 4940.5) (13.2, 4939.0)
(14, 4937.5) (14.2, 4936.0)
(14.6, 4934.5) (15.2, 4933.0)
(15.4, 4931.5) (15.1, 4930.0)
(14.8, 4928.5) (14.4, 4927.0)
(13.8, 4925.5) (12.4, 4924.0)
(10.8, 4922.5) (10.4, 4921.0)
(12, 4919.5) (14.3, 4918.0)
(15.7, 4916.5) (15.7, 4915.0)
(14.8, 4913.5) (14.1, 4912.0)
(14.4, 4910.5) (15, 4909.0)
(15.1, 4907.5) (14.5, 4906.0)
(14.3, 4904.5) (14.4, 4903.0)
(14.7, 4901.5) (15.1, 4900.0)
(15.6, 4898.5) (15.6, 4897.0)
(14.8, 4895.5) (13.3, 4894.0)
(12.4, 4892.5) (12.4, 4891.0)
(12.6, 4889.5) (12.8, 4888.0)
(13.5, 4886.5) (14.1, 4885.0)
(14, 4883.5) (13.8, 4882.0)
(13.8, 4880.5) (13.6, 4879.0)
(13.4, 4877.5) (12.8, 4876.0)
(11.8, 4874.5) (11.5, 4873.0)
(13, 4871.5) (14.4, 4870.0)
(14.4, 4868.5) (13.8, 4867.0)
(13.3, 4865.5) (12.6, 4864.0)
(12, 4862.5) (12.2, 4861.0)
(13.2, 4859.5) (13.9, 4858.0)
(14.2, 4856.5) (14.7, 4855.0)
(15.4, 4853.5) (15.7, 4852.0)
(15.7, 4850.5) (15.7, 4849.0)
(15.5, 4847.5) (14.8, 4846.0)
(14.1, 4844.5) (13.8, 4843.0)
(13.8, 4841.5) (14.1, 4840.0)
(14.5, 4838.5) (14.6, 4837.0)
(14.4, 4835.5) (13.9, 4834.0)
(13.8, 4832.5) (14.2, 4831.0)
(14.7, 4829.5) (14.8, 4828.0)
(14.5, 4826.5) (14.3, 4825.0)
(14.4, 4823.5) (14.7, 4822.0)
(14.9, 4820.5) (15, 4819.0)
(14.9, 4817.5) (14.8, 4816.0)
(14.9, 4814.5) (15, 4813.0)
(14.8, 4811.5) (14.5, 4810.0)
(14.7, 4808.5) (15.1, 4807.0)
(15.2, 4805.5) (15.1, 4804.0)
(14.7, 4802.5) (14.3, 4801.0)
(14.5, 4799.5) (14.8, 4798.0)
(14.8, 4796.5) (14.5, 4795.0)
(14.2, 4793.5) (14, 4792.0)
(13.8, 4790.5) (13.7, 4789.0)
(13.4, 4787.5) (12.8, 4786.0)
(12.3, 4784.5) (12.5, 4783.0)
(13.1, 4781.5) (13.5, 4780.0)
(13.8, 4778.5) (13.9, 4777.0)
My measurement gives 0.93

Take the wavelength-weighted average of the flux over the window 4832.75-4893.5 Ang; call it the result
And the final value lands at 13.8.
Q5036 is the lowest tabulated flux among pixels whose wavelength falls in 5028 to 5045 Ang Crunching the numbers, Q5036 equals 10.7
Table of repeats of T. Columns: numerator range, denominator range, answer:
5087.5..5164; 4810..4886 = 0.93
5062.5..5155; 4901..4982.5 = 0.88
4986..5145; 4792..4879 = 0.95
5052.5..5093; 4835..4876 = 0.97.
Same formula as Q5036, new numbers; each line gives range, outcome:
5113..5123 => 11.4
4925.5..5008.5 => 11.5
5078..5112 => 11.2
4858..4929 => 10.4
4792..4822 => 14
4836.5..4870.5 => 12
